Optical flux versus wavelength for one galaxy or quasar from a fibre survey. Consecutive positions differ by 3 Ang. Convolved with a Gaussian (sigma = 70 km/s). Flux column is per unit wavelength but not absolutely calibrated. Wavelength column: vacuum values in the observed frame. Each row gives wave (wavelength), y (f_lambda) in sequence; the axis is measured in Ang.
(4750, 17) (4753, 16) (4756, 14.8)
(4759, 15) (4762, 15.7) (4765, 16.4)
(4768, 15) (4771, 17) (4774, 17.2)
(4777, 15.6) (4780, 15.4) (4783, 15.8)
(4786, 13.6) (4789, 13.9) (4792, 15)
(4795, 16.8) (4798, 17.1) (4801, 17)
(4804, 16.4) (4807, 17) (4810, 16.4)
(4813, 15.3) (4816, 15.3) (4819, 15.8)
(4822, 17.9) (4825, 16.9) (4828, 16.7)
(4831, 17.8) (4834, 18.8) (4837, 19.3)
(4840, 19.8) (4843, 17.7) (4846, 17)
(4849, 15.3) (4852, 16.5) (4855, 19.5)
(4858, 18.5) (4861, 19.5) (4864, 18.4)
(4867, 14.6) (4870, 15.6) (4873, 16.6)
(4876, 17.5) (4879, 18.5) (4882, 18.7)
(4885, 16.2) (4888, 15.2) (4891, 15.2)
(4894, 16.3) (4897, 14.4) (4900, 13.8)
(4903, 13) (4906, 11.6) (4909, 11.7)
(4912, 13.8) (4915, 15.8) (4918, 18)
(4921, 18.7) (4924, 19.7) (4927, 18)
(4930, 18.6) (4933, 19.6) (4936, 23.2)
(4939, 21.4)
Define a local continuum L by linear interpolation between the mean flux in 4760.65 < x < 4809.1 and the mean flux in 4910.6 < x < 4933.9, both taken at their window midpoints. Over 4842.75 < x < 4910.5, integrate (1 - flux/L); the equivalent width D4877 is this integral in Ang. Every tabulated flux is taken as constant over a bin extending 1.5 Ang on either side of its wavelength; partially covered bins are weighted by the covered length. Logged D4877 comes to 4.0 Ang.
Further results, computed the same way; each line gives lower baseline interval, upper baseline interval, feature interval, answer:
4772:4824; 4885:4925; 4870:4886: -2.1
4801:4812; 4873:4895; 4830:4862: -2.8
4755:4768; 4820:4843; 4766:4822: 2.5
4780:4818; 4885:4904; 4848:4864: -2.9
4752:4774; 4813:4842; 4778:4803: 1.4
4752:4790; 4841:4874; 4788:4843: -1.6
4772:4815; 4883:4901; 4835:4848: -2.3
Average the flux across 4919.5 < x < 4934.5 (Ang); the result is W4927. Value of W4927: 18.9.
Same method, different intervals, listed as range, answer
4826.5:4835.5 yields 17.8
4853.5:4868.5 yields 18.1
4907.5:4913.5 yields 12.8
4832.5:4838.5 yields 19.1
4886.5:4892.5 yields 15.2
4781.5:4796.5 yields 15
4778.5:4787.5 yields 14.9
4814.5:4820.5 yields 15.6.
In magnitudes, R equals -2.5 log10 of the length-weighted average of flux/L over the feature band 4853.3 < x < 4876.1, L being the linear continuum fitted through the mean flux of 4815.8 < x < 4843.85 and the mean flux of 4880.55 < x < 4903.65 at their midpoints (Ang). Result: -0.07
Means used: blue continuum 17.7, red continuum 15.4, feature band 17.5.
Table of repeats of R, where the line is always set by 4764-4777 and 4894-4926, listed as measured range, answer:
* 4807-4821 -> 0.00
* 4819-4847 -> -0.14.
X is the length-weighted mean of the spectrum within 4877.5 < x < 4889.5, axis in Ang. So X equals 17.1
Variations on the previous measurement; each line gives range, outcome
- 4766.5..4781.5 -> 16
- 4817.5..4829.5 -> 16.8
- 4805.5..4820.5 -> 16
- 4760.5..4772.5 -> 16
